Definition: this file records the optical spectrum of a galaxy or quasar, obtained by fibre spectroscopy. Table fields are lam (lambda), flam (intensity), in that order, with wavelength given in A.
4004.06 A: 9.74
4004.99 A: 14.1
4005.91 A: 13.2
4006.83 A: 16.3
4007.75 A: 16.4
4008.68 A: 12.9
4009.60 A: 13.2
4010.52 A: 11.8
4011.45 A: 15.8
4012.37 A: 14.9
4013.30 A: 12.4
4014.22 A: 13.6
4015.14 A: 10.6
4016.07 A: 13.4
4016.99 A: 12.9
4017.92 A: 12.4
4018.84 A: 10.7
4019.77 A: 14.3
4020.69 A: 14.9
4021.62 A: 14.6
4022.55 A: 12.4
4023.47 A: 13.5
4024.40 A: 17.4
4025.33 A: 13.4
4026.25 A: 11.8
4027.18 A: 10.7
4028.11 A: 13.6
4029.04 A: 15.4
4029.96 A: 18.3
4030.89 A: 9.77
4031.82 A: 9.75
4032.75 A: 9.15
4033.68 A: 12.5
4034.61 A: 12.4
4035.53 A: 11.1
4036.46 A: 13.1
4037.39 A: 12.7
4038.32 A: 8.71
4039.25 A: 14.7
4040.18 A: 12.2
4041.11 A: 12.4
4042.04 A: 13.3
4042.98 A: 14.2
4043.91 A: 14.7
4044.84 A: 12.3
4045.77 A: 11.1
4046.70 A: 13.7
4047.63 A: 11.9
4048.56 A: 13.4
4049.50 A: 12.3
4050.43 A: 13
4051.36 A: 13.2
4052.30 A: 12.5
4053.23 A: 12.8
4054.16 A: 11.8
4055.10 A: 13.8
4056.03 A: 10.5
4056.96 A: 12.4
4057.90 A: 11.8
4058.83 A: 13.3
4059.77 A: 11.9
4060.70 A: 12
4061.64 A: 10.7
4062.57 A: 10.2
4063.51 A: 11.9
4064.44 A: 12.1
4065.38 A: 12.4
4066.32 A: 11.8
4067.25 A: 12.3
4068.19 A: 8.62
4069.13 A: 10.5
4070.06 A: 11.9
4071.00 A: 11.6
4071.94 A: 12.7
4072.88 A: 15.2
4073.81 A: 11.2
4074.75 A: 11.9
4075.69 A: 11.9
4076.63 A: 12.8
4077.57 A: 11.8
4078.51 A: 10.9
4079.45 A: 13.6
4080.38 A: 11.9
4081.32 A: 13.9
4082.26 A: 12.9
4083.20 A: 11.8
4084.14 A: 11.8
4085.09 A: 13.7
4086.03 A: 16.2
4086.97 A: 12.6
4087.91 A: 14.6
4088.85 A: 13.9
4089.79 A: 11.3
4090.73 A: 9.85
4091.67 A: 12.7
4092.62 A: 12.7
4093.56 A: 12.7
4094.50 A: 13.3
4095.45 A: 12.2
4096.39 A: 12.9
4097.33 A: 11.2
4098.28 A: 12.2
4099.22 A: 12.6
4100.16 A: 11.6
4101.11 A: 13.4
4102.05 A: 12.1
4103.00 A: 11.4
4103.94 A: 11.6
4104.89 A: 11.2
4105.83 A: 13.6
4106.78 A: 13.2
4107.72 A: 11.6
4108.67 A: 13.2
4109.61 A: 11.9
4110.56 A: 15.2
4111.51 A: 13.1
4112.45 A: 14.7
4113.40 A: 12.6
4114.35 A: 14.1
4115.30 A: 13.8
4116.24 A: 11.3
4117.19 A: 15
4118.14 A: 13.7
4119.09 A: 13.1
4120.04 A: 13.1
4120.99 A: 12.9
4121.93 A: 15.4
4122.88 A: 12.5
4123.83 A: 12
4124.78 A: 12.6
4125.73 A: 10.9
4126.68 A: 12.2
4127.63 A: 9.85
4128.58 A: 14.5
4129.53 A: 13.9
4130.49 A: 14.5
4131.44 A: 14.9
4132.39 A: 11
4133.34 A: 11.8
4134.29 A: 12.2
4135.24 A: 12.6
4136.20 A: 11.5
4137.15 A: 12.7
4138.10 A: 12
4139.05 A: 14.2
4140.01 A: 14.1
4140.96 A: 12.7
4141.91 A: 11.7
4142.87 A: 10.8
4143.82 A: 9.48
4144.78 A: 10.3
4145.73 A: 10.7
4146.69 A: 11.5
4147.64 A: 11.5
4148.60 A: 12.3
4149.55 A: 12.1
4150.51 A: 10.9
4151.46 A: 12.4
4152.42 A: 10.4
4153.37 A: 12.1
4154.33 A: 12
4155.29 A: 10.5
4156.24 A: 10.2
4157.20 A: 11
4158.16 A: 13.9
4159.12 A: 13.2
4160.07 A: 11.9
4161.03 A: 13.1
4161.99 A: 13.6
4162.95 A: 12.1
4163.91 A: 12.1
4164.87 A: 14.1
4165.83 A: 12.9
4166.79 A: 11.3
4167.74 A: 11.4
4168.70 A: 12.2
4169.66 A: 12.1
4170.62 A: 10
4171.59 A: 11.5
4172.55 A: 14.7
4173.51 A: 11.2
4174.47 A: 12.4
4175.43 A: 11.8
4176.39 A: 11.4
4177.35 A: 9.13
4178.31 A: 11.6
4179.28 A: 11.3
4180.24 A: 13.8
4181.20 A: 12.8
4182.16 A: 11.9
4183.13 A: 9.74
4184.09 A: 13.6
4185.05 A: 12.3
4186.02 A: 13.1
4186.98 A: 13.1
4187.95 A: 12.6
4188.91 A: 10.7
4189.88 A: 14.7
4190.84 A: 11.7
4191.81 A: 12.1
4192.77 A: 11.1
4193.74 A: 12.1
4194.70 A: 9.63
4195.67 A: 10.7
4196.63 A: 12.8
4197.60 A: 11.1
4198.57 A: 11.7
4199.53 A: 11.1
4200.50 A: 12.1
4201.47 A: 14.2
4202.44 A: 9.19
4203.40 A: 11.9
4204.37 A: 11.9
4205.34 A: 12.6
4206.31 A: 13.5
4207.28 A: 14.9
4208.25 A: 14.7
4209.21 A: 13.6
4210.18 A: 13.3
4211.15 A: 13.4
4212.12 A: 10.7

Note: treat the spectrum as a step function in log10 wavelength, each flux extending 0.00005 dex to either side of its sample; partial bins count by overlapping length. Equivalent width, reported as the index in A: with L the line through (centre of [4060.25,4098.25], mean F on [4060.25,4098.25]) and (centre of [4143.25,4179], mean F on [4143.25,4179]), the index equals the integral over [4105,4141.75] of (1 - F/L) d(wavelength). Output -3.0 A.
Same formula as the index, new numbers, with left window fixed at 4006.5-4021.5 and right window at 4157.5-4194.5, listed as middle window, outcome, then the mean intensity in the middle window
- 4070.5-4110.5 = 1.1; 12.5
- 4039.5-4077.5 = 2.6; 12.3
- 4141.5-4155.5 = 1.3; 11.3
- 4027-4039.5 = 1.0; 12.3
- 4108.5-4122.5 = -0.9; 13.5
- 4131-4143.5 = 0.1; 12.4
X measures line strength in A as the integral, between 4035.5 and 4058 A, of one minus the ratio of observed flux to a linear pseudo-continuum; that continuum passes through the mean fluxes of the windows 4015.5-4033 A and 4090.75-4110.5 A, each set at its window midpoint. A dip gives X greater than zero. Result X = 0.5 A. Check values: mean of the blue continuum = 13.1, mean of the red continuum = 12.4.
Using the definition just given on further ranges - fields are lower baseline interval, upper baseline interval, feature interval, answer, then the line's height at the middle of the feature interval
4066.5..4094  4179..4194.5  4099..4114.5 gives -0.49 A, 12.4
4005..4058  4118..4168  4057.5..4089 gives 1.01 A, 12.7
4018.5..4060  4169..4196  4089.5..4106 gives 0.37 A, 12.4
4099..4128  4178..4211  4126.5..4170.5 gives 1.54 A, 12.6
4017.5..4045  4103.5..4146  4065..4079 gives 1.05 A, 12.8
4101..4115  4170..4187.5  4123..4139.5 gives 0.02 A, 12.6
